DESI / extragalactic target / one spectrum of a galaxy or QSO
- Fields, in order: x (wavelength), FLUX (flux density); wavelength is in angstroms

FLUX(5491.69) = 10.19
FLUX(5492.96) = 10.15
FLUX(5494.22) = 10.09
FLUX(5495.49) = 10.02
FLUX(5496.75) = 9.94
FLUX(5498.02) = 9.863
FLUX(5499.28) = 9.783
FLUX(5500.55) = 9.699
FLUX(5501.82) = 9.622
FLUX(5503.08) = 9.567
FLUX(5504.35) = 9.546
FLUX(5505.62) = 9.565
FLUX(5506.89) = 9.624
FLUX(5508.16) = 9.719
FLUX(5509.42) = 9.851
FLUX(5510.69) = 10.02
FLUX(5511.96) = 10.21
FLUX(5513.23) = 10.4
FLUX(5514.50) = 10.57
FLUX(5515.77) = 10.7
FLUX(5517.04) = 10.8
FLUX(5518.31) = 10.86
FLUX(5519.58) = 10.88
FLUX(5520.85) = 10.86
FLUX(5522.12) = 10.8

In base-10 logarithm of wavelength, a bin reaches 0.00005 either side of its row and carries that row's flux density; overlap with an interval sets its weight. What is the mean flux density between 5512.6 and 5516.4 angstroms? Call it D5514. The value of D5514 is 10.6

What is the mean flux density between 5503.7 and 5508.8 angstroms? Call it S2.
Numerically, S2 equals 9.61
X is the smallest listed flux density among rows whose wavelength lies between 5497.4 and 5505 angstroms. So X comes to 9.546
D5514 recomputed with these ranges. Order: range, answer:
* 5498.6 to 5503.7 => 9.68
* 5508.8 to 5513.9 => 10.1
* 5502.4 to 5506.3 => 9.56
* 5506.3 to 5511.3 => 9.81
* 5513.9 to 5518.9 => 10.7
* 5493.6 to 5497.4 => 10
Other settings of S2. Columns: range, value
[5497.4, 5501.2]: 9.78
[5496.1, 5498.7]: 9.93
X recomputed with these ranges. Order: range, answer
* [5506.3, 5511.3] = 9.624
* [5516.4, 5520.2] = 10.8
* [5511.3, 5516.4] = 10.21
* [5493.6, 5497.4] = 9.94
